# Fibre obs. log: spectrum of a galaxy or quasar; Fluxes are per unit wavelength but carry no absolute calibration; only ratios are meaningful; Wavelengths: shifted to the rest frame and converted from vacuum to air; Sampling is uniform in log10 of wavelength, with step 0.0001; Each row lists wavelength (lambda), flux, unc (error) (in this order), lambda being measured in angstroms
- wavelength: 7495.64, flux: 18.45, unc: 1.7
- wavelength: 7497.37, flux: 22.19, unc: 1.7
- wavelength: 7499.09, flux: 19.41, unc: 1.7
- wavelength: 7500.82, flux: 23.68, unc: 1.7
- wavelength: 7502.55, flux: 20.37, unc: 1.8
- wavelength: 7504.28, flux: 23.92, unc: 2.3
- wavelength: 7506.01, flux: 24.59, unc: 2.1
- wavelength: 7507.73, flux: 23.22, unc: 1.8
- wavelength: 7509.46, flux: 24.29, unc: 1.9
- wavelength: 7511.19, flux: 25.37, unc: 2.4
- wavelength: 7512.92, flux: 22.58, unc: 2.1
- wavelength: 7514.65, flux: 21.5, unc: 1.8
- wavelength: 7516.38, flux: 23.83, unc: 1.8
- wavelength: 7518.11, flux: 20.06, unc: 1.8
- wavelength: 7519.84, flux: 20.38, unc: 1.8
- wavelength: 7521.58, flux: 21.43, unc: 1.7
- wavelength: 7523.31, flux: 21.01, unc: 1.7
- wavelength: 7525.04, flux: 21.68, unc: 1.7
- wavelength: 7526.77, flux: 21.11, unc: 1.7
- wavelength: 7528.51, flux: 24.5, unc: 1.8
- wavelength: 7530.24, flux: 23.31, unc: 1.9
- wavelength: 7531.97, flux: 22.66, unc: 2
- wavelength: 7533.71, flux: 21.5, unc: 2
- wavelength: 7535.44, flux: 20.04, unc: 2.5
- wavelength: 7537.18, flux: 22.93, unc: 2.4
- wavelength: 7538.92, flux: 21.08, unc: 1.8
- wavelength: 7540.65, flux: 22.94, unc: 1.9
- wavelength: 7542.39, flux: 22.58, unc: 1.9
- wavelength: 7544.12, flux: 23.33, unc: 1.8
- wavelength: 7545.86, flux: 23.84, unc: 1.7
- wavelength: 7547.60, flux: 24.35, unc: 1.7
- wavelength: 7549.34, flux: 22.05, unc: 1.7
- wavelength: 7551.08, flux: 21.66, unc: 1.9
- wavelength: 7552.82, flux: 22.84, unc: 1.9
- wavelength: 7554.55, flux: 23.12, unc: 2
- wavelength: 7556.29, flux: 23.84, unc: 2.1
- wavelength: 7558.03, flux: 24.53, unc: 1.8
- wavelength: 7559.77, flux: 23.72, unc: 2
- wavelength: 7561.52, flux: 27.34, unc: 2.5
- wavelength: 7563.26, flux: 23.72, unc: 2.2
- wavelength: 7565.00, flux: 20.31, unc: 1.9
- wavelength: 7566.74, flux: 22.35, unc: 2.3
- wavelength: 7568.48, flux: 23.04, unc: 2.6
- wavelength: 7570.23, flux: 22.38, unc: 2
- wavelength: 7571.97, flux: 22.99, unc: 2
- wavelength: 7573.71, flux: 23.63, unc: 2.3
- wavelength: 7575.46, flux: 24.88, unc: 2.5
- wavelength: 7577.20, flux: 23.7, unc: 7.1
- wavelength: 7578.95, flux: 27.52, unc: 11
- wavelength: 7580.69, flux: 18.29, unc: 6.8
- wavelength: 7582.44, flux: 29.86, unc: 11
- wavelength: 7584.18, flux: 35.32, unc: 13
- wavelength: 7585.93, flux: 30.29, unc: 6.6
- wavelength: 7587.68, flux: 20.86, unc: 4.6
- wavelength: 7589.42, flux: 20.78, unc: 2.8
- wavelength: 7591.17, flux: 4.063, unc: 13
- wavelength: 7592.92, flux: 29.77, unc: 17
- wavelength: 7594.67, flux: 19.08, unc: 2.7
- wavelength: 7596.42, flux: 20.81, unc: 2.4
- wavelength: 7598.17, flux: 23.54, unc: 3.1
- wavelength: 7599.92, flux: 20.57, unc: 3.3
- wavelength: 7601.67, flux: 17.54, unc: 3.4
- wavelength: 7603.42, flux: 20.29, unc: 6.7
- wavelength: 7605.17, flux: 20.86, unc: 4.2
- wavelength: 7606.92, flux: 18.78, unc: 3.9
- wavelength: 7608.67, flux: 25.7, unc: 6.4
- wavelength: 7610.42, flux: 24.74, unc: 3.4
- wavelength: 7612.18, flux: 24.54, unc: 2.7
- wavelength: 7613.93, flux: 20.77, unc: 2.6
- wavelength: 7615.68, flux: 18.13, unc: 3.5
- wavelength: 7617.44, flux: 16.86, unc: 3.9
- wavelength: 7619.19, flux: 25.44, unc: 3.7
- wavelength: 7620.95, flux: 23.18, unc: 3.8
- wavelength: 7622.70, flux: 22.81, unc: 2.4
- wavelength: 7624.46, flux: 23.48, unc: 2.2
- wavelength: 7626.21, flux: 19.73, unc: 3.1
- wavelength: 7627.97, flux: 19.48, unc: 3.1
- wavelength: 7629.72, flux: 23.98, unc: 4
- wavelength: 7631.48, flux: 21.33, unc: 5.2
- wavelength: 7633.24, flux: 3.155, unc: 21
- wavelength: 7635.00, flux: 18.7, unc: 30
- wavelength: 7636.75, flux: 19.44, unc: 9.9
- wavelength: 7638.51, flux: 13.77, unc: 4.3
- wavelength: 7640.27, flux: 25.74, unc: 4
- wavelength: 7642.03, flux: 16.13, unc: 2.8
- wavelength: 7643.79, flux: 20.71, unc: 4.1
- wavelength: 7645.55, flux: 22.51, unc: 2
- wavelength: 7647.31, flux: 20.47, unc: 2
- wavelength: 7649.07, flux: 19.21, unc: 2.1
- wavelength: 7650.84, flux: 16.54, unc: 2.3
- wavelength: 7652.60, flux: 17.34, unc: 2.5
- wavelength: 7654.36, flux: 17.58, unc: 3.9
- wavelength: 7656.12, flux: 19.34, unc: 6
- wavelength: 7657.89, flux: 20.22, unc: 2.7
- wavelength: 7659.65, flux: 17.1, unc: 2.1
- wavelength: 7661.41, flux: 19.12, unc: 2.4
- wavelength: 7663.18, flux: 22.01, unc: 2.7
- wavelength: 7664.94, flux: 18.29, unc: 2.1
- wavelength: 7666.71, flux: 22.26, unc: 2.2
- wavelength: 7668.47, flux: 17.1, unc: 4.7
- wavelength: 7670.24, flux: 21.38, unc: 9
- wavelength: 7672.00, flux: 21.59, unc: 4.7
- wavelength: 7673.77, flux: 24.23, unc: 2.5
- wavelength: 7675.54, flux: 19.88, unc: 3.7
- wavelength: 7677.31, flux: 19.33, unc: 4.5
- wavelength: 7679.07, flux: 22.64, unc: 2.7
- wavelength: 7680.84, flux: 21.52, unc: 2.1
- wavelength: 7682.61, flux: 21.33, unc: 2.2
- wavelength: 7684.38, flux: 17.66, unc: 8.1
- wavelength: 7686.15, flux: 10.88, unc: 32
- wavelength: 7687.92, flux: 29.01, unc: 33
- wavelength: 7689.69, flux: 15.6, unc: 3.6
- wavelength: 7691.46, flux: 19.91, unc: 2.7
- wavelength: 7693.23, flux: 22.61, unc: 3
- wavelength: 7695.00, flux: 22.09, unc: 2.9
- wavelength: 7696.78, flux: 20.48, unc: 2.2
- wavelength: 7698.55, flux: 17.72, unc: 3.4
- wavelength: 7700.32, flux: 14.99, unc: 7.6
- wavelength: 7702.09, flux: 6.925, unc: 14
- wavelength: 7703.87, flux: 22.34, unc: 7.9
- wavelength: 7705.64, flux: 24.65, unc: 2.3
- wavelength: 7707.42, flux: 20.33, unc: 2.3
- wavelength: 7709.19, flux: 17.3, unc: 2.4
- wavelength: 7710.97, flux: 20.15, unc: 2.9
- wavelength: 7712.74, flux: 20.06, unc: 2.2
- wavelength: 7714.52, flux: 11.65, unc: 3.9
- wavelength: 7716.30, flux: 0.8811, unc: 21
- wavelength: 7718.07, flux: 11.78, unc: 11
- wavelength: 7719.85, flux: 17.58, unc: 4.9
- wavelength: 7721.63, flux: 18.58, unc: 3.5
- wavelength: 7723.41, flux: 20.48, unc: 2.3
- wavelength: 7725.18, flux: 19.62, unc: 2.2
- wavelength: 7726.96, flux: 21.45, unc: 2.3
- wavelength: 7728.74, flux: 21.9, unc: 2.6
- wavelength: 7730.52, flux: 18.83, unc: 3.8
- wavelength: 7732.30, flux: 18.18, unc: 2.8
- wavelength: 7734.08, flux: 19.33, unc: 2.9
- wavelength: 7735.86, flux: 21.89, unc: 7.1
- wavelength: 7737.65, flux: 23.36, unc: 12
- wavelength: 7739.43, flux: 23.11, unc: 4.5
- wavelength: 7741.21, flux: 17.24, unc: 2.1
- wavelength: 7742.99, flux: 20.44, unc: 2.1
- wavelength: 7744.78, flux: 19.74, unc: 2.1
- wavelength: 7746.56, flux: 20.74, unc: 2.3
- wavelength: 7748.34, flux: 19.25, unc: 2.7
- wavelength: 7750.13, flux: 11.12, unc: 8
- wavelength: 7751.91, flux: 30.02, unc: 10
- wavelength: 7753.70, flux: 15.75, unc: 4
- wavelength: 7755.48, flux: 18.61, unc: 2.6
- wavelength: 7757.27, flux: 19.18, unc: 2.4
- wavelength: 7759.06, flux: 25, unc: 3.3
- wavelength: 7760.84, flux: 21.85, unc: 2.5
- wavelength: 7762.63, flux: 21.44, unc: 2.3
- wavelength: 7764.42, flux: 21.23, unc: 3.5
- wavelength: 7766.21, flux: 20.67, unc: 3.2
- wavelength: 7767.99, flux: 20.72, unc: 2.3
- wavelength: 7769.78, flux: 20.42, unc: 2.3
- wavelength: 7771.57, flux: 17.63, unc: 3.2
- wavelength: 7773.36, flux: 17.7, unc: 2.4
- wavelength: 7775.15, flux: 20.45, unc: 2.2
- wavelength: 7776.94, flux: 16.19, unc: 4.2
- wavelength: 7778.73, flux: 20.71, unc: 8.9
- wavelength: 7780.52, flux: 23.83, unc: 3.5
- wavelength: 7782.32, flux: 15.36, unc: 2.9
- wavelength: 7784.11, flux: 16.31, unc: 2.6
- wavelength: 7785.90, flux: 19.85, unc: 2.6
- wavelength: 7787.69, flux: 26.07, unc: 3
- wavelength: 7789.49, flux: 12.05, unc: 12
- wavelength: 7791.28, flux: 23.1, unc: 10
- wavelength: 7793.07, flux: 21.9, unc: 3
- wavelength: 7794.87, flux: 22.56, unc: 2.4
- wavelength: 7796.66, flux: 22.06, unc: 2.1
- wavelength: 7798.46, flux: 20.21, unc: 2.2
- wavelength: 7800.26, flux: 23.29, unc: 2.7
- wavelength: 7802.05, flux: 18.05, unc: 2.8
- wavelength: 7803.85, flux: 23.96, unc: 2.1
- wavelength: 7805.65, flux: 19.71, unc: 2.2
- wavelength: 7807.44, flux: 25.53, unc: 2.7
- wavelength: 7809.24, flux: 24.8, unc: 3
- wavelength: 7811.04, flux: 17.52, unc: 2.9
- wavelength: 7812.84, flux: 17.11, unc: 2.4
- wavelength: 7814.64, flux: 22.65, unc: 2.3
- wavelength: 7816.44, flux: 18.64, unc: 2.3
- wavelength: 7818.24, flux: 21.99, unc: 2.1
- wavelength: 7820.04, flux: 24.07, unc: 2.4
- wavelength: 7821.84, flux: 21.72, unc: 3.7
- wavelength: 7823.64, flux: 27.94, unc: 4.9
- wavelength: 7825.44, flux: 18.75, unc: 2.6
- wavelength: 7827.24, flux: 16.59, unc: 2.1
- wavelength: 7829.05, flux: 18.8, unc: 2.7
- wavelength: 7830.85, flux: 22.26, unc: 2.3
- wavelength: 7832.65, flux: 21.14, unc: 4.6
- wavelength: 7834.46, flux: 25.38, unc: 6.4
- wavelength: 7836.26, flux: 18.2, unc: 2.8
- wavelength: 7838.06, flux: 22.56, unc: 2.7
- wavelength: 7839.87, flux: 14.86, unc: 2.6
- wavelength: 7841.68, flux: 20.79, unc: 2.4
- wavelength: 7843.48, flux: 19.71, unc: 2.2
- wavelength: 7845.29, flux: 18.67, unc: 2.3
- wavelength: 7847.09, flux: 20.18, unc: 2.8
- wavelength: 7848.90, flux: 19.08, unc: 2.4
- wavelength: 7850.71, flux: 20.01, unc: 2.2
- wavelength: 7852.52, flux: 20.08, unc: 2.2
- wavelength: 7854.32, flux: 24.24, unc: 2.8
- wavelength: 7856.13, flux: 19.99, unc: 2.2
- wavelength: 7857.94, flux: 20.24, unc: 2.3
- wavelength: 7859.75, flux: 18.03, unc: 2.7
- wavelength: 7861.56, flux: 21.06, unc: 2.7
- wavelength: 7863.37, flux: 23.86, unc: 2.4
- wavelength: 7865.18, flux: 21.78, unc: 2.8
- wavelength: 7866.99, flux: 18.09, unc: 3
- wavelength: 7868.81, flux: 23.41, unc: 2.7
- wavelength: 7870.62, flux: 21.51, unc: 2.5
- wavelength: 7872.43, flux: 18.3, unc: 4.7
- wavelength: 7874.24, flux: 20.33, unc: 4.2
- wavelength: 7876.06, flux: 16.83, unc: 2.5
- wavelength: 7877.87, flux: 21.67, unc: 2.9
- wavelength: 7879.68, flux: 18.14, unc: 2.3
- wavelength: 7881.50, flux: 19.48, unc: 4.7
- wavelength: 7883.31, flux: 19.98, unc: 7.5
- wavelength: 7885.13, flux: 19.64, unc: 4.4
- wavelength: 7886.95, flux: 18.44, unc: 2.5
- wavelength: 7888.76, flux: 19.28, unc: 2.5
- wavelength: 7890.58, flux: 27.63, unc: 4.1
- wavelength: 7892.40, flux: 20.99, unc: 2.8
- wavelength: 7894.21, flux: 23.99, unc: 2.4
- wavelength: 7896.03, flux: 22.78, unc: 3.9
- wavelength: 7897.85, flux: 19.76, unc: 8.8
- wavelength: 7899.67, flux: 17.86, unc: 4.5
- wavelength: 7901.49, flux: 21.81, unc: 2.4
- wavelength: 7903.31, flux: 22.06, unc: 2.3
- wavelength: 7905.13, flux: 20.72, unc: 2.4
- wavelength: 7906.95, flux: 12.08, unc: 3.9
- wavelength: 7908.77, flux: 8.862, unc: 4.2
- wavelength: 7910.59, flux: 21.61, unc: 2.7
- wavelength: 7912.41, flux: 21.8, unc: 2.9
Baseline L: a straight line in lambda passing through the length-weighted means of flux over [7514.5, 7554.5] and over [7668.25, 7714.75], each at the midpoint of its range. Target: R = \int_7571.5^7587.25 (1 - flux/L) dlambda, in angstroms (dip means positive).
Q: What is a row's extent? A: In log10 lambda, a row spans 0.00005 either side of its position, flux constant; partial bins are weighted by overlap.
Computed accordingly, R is -3.5 angstroms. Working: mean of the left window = 22.2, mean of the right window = 19.5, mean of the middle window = 26.2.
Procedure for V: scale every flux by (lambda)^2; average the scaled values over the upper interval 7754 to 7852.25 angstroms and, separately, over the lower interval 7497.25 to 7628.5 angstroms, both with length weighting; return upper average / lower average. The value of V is 1.0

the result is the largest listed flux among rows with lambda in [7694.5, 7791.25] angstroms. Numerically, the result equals 30.02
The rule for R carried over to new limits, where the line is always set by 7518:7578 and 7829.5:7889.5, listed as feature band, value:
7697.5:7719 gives 5.69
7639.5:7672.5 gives 3.30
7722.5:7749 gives 1.05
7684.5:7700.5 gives 1.63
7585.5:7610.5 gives 1.60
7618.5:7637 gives 1.73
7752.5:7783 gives 1.48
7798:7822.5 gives -0.93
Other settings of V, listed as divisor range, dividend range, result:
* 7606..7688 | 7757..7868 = 1.08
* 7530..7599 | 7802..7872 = 0.97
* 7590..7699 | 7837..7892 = 1.07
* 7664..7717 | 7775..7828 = 1.13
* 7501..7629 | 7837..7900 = 0.98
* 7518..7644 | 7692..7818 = 0.93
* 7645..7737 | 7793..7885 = 1.14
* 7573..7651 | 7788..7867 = 1.03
